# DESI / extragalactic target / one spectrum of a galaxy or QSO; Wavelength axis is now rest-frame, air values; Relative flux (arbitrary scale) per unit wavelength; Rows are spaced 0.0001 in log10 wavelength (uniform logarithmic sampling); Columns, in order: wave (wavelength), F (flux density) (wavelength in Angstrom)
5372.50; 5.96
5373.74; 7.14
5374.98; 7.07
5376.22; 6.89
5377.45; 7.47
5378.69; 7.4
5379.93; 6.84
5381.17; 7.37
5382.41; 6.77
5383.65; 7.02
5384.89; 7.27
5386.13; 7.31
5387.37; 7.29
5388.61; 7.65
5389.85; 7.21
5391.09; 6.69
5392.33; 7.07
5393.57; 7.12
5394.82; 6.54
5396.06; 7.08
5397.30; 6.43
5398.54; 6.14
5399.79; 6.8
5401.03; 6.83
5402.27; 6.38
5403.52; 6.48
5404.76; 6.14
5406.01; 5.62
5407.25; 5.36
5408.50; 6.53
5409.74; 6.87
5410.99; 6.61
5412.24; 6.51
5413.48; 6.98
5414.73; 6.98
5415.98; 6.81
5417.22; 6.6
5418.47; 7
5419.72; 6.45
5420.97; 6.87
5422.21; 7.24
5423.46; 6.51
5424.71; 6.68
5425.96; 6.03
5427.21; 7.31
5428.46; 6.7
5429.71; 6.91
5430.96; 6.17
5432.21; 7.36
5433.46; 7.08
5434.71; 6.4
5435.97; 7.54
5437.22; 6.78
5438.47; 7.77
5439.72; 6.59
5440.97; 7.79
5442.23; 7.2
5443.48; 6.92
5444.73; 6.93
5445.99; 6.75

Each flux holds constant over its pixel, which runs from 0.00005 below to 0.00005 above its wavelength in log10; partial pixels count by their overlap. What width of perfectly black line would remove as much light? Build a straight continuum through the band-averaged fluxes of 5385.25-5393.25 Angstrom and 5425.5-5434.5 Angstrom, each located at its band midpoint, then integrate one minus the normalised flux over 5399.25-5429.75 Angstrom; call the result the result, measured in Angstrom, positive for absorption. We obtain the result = 1.5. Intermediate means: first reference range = 7.21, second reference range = 6.79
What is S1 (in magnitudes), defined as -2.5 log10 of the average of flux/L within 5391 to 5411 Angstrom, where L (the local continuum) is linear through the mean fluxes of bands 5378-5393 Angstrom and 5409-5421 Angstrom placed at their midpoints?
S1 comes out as 0.07 mag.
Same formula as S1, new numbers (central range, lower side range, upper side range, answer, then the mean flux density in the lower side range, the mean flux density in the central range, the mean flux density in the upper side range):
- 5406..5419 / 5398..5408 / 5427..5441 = -0.02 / 6.22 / 6.57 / 6.99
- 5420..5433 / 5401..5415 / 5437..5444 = 0.01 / 6.41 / 6.78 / 7.21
